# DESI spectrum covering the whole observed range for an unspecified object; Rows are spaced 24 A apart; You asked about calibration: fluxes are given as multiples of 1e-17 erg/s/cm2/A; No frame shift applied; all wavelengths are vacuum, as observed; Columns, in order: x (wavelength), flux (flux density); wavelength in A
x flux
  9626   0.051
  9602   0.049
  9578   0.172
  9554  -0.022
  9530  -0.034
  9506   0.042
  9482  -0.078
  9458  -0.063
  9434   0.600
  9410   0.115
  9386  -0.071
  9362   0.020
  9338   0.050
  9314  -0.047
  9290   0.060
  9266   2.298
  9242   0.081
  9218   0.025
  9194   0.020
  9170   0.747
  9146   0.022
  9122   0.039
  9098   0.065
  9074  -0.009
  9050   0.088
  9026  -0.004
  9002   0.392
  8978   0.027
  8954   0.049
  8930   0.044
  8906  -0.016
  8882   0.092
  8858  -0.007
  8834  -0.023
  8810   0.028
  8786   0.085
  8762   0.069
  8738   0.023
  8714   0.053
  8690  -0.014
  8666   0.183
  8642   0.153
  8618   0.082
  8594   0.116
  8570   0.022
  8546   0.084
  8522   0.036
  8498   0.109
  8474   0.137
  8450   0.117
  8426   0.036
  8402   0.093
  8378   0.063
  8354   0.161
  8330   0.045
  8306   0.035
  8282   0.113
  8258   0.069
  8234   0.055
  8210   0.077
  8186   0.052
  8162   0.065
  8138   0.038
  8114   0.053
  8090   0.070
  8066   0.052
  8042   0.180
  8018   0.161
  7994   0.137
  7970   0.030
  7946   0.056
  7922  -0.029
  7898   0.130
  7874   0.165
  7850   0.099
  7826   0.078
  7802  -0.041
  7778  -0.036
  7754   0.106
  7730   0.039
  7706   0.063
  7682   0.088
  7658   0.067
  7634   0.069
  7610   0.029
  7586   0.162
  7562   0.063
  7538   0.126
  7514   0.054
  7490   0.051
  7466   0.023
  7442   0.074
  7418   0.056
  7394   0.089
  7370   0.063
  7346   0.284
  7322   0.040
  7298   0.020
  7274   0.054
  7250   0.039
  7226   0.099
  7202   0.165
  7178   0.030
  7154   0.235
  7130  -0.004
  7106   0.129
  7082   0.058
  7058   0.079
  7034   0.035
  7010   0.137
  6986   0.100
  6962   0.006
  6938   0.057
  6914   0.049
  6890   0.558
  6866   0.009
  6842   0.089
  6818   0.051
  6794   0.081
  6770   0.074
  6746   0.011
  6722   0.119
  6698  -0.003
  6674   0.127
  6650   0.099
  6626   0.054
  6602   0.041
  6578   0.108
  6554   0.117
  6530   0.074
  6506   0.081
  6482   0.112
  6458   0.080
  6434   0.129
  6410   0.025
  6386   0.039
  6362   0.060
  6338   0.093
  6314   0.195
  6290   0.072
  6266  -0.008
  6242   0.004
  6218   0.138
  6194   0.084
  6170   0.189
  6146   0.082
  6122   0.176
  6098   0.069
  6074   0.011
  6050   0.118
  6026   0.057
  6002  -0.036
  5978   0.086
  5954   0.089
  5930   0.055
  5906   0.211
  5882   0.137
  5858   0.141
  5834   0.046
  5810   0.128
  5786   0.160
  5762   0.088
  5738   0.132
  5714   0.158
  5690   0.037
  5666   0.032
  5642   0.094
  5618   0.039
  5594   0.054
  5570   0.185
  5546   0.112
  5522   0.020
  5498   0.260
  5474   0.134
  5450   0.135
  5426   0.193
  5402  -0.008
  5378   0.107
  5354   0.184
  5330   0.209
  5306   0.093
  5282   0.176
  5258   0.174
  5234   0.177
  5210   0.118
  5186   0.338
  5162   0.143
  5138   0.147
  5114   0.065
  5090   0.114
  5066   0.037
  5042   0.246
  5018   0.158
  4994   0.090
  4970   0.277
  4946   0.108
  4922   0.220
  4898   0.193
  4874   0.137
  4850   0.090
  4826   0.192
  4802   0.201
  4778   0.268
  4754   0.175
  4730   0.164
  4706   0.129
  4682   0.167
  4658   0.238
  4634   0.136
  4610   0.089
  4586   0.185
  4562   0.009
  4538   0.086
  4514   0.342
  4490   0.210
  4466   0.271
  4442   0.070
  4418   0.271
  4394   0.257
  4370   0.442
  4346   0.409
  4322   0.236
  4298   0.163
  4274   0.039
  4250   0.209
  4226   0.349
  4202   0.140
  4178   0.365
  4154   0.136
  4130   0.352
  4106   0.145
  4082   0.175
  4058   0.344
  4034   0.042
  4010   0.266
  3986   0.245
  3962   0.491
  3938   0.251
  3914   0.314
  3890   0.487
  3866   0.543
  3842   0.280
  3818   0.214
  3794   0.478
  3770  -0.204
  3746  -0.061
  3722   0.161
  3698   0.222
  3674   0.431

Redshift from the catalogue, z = 0.85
